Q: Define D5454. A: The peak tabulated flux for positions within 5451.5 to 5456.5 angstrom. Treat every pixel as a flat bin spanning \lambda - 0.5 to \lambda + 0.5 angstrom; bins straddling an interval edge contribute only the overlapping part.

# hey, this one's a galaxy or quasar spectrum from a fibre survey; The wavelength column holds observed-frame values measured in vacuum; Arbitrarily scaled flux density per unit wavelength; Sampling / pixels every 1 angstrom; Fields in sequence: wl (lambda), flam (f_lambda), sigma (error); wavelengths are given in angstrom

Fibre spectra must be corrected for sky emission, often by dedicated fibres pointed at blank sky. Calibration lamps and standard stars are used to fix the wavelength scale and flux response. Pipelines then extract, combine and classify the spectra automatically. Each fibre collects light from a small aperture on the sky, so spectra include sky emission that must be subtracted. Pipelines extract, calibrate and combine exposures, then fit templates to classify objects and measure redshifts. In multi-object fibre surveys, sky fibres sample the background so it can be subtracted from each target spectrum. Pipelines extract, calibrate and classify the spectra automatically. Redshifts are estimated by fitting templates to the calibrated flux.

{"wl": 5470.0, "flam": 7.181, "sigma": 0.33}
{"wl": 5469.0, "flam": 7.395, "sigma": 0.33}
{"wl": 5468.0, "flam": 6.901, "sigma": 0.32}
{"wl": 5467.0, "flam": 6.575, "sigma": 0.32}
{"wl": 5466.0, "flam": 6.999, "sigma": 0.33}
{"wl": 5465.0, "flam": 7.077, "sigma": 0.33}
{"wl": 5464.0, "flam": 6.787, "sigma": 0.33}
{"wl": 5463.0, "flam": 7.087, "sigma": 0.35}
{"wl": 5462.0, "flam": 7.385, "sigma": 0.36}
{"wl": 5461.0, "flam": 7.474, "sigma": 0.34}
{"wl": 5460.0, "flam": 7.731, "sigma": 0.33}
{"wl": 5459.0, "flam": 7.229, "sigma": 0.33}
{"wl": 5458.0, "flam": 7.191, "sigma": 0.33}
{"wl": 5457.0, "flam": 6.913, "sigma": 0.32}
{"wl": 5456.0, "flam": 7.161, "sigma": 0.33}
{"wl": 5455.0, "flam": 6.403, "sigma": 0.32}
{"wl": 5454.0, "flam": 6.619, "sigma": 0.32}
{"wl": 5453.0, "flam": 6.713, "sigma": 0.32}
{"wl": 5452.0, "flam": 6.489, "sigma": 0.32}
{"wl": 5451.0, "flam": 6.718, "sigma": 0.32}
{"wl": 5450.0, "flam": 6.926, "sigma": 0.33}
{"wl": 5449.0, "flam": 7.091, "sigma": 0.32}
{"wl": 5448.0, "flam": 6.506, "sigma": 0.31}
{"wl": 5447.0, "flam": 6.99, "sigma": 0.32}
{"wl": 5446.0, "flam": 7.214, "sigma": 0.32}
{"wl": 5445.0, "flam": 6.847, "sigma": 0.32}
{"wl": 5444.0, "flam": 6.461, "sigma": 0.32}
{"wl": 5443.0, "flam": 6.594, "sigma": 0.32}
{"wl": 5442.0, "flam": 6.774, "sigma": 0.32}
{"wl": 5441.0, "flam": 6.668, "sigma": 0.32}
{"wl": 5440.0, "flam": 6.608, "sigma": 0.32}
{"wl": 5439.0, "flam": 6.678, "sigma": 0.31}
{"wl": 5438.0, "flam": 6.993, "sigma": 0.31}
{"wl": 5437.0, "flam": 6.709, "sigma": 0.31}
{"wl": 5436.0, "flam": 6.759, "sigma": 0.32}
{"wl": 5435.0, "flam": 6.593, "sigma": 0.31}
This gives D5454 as 7.161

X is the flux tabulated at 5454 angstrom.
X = 6.619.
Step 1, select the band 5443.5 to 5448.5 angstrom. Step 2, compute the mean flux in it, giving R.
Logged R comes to 6.8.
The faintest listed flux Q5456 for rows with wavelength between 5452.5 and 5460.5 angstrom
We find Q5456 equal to 6.403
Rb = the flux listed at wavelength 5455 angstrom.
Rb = 6.403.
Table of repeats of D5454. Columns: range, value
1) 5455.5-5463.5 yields 7.731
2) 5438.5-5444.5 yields 6.774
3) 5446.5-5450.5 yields 7.091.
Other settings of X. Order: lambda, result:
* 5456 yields 7.161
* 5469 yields 7.395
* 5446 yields 7.214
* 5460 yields 7.731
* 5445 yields 6.847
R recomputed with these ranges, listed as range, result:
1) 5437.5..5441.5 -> 6.74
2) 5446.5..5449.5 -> 6.86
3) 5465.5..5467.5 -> 6.79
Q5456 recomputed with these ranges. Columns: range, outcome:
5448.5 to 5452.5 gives 6.489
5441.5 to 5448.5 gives 6.461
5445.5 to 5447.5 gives 6.99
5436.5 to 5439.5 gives 6.678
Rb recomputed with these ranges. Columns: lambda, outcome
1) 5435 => 6.593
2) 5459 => 7.229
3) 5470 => 7.181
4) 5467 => 6.575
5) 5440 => 6.608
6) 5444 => 6.461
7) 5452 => 6.489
